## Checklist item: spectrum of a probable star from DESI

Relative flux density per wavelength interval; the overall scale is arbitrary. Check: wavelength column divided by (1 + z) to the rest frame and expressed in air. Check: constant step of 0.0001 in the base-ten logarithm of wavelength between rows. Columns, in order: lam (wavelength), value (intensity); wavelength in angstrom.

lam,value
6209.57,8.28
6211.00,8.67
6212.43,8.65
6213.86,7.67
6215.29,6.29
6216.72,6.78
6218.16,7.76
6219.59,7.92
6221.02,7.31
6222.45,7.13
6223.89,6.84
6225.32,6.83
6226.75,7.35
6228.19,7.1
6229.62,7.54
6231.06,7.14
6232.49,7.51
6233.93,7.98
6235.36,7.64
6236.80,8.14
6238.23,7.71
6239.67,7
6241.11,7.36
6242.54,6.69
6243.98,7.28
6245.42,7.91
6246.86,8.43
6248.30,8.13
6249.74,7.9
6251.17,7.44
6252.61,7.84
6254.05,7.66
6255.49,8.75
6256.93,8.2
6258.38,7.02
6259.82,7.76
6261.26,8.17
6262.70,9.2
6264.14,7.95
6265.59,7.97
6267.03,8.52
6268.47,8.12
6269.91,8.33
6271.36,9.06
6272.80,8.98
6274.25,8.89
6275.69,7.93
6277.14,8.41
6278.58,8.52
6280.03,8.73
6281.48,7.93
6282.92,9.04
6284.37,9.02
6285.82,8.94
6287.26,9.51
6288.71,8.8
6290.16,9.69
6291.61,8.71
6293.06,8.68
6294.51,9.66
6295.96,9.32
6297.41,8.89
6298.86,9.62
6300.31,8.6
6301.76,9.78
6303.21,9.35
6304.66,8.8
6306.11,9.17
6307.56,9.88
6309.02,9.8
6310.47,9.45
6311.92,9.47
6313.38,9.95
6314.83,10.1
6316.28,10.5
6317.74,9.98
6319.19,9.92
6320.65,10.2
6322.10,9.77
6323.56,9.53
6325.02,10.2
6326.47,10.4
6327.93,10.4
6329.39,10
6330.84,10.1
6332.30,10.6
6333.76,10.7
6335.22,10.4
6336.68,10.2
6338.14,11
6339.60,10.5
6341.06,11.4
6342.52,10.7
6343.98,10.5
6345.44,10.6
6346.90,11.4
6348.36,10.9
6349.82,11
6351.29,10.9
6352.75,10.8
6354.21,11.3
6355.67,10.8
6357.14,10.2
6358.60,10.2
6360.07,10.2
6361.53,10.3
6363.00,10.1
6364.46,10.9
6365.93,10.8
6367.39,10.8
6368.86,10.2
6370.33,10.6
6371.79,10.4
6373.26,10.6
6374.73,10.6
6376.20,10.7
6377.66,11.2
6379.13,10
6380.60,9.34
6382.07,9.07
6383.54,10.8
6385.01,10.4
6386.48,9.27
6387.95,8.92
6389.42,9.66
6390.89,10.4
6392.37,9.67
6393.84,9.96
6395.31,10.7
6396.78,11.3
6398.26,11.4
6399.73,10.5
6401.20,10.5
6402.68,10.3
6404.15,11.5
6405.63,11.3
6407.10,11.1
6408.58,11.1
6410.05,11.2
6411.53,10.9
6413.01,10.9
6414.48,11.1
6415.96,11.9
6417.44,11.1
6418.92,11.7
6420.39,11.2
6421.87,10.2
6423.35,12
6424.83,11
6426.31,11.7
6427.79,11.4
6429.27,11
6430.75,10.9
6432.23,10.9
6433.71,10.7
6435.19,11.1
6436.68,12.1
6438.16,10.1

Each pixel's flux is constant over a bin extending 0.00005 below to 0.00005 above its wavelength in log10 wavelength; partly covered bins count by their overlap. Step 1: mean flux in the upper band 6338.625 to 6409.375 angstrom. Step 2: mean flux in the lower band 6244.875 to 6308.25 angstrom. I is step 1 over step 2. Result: 1.22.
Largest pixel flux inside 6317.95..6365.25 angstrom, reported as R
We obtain 11.4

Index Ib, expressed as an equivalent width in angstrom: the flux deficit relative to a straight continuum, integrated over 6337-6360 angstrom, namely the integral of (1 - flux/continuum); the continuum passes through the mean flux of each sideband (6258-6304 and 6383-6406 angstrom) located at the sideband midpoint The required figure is -2.5 angstrom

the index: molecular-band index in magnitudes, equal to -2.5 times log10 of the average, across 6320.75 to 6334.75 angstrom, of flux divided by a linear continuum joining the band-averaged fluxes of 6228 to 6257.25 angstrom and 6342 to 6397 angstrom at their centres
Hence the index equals -0.07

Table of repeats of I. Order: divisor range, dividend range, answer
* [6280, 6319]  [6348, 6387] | 1.12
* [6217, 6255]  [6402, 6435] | 1.48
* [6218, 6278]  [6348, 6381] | 1.35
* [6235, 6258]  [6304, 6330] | 1.27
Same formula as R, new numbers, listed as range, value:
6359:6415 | 11.5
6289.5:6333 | 10.6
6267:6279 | 9.06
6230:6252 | 8.43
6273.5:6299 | 9.69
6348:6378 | 11.3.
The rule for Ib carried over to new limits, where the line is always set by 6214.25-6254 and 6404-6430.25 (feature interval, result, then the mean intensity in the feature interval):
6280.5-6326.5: -2.9 angstrom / 9.44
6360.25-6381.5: -0.4 angstrom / 10.5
